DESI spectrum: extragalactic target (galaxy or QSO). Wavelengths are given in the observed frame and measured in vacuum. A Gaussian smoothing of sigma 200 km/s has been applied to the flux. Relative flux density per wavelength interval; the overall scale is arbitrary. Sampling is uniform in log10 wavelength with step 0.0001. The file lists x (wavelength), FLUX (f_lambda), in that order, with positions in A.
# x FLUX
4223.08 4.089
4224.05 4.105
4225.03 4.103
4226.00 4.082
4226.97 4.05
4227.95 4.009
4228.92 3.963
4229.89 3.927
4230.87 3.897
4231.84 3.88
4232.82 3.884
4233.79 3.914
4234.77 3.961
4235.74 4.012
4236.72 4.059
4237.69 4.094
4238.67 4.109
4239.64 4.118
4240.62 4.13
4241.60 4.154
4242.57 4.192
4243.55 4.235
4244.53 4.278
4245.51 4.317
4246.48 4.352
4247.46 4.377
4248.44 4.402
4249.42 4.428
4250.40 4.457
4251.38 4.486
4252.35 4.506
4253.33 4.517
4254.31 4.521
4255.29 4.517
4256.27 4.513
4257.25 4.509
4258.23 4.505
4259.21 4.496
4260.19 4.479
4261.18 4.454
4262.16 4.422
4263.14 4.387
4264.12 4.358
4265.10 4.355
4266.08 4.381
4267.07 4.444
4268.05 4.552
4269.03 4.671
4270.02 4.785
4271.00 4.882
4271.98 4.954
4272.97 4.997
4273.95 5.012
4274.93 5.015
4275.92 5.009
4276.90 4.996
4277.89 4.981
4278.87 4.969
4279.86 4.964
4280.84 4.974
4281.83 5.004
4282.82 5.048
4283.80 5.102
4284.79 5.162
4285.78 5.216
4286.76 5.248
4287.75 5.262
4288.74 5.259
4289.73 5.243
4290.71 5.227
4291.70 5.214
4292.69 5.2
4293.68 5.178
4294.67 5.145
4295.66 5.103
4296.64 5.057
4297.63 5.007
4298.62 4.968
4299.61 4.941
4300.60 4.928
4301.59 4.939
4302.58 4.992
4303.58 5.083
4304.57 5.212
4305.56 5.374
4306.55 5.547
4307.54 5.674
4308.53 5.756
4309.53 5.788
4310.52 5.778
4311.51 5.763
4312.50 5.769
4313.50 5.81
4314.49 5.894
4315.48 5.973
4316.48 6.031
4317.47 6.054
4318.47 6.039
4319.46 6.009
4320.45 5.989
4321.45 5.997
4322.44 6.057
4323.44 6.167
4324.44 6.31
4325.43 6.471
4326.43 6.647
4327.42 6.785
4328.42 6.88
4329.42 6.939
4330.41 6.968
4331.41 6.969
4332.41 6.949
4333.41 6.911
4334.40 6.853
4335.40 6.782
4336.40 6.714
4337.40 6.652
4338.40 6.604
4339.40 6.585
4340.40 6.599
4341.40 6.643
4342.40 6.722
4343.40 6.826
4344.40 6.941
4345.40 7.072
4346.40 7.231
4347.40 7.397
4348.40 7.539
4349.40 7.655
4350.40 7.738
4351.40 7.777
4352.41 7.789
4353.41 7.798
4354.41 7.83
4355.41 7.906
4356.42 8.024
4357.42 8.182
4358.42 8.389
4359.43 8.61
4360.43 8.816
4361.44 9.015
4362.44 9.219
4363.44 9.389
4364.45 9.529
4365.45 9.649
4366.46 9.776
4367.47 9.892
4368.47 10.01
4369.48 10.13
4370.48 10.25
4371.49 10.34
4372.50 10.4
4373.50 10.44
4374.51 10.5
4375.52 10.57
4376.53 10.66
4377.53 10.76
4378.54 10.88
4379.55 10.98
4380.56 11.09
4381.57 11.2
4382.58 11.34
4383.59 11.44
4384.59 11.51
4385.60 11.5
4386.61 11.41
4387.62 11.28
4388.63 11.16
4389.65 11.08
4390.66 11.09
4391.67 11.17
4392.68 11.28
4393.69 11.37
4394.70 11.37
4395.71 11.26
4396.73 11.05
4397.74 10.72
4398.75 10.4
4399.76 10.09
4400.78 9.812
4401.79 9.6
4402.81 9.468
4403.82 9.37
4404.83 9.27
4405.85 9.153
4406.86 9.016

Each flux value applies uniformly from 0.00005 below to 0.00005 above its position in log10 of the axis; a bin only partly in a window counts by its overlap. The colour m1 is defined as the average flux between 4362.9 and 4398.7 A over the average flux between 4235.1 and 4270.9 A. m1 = 2.45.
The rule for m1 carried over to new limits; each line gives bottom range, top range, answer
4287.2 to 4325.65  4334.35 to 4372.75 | 1.47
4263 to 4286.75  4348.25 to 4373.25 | 1.83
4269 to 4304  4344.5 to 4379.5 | 1.79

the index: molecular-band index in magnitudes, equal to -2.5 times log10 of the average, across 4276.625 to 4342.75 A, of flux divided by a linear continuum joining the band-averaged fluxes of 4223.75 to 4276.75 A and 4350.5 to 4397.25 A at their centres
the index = 0.22 mag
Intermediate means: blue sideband 4.36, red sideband 10.1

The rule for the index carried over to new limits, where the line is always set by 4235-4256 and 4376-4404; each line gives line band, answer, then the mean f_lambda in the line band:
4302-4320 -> 0.27 mag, 5.69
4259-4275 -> 0.15 mag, 4.62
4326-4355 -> 0.22 mag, 7.07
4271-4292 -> 0.17 mag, 5.08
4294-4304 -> 0.32 mag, 5.02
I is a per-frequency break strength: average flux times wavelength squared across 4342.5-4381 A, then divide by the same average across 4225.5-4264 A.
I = 2.2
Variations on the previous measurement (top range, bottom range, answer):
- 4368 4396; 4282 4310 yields 2.19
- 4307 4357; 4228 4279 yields 1.57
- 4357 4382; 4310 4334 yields 1.61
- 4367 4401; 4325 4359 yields 1.54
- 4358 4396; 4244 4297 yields 2.31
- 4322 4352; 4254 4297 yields 1.46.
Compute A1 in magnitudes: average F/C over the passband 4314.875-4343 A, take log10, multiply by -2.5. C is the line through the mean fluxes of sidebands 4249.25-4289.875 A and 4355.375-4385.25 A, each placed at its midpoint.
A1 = 0.20 mag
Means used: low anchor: 4.76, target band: 6.51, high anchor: 10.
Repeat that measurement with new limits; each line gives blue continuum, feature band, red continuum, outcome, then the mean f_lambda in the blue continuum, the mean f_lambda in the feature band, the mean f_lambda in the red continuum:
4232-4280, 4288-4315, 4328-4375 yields 0.16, 4.46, 5.33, 8.09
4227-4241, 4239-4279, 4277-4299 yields -0.01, 4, 4.53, 5.11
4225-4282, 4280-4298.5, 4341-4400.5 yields 0.17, 4.42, 5.14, 9.64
